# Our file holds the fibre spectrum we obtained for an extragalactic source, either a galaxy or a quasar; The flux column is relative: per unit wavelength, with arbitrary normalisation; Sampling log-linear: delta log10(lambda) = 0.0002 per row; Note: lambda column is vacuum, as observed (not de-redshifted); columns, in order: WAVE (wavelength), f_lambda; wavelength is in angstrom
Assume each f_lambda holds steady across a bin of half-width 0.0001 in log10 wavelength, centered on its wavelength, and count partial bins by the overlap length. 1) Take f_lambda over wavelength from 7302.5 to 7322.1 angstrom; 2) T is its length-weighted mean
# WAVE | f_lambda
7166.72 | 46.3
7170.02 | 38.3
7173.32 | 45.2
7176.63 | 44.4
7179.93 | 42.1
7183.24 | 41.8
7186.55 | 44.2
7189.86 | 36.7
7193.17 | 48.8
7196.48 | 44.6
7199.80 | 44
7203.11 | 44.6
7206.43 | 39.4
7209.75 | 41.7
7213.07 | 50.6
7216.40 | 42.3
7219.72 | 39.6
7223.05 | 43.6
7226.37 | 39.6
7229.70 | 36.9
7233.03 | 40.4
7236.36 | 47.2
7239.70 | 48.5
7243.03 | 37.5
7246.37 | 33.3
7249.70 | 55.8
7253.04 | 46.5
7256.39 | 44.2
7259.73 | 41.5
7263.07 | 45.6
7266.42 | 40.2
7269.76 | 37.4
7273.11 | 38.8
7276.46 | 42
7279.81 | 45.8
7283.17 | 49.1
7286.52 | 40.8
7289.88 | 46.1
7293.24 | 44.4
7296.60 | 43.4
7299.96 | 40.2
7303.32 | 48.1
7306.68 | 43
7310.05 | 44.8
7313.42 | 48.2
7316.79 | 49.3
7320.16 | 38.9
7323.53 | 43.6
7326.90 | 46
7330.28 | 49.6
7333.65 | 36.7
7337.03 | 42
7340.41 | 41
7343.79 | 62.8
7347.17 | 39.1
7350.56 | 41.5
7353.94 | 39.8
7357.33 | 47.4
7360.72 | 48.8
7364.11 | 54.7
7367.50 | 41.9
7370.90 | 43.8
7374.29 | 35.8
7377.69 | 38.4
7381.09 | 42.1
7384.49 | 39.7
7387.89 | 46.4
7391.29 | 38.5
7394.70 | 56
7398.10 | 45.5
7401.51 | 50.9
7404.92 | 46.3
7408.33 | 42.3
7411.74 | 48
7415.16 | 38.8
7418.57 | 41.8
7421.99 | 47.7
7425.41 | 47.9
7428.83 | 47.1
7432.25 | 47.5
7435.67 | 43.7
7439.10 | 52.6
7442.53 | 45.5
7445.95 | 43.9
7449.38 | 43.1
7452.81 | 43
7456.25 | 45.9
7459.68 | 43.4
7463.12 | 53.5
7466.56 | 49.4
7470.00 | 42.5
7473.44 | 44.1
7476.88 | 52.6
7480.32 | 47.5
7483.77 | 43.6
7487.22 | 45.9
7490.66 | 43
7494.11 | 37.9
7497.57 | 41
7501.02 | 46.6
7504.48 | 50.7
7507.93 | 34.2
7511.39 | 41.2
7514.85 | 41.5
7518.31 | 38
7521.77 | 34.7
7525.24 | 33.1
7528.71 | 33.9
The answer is 45.2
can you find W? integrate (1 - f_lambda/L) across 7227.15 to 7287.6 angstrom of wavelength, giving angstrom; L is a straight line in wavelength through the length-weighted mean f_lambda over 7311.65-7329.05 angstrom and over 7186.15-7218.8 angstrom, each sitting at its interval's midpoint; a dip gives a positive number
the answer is 2.1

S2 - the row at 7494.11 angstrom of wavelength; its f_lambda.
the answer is 37.9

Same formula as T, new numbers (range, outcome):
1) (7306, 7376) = 44.7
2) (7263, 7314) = 43.5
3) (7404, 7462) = 45.3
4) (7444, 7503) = 45.1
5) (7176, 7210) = 43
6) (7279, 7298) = 44.9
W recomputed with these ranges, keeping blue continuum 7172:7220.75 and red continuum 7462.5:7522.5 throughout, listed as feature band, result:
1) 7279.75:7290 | -0.43 angstrom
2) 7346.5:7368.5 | -0.77 angstrom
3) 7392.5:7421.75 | -1.68 angstrom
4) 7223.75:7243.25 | 0.59 angstrom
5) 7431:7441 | -0.97 angstrom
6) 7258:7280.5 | 1.05 angstrom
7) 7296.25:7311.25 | -0.14 angstrom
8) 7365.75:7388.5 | 1.39 angstrom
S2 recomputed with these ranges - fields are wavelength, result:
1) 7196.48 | 44.6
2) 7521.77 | 34.7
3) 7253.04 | 46.5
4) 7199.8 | 44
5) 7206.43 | 39.4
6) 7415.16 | 38.8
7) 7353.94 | 39.8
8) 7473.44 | 44.1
